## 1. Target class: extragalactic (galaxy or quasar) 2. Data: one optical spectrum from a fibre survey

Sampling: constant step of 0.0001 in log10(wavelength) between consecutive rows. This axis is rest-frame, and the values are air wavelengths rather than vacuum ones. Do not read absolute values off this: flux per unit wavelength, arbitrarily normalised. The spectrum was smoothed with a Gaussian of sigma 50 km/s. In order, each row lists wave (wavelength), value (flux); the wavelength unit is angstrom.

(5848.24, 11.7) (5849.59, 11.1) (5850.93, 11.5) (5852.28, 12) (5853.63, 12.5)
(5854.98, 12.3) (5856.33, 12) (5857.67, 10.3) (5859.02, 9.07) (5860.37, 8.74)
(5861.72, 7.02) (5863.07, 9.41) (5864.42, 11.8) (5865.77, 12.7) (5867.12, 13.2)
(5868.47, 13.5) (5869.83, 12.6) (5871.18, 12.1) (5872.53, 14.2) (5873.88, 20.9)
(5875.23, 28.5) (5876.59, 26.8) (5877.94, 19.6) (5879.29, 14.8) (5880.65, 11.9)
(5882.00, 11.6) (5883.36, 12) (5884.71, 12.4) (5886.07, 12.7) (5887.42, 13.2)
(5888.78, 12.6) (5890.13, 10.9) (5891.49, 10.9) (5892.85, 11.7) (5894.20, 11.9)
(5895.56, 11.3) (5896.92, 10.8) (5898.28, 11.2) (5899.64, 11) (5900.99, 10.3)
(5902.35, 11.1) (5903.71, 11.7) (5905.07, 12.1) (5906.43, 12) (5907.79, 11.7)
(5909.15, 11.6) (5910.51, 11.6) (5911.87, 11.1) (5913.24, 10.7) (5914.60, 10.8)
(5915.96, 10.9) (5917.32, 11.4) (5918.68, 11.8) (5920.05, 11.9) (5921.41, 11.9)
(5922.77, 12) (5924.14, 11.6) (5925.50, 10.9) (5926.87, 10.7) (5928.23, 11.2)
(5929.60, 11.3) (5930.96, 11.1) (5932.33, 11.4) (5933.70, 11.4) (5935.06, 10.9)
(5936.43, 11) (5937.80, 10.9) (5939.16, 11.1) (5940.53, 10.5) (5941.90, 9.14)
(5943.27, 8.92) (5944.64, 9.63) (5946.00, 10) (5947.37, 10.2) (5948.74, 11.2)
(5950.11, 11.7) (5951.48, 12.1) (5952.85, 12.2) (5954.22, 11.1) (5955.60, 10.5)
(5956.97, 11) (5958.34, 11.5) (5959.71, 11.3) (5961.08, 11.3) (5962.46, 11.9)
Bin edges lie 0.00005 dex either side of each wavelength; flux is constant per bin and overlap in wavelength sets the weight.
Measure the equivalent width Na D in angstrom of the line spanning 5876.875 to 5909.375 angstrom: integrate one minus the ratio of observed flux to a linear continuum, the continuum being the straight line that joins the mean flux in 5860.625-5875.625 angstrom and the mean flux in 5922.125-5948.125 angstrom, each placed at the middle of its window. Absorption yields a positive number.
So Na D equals 0.90 angstrom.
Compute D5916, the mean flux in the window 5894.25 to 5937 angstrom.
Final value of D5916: 11.3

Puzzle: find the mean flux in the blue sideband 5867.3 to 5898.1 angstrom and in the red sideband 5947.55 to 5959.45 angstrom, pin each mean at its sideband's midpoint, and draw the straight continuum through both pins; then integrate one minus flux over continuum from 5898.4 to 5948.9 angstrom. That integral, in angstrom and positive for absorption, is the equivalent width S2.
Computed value 6.2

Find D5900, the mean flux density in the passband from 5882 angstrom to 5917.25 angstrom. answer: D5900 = 11.5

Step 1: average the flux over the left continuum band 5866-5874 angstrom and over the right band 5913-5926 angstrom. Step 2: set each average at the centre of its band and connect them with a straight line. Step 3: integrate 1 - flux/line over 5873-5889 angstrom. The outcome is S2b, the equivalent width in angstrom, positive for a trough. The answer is -3.7 angstrom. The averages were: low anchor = 13.9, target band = 16.5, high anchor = 11.4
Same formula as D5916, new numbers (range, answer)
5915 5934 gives 11.4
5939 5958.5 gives 10.7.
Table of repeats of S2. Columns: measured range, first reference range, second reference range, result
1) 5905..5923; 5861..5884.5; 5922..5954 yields 1.2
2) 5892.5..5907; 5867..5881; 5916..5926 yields 2.9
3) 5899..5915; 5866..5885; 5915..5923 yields 1.9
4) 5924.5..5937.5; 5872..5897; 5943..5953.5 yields 0.8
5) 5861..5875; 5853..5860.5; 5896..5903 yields -2.9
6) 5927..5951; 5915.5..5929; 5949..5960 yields 1.5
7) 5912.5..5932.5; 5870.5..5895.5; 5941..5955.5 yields 1.6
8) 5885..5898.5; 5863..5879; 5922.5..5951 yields 2.7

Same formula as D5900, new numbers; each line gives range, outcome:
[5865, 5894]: 14.6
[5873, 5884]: 18.2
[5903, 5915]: 11.5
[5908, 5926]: 11.4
